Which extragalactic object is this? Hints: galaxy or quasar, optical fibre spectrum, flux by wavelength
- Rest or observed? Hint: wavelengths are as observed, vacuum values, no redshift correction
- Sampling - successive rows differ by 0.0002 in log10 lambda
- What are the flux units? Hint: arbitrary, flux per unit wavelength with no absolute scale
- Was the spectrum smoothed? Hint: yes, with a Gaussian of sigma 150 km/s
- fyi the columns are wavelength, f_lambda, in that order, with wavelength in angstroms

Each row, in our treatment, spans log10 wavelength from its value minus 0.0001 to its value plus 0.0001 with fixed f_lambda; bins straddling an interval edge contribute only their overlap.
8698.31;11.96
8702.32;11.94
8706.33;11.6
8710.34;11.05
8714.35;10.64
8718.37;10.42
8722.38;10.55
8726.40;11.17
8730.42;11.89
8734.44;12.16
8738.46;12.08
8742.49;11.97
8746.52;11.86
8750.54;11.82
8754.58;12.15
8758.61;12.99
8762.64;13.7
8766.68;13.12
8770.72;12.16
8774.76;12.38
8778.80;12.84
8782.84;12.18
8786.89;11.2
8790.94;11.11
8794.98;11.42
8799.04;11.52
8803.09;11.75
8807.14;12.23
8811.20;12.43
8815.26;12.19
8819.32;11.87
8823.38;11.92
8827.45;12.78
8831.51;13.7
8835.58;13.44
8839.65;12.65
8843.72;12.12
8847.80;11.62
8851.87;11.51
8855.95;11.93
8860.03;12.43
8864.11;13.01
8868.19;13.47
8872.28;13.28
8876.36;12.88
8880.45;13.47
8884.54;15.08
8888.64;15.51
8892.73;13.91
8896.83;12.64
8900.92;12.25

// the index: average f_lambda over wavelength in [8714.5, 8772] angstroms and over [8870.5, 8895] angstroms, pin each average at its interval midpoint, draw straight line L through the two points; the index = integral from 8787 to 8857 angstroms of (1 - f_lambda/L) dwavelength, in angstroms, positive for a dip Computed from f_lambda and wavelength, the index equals 5.40 angstroms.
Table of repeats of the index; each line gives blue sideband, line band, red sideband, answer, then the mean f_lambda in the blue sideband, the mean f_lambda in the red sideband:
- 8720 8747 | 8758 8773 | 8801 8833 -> -1.4 angstroms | 11.6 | 12.3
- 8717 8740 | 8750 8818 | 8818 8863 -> -1.8 angstroms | 11.4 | 12.4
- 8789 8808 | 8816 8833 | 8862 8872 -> -0.4 angstroms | 11.6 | 13.2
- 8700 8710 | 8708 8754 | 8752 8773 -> 2.7 angstroms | 11.7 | 12.8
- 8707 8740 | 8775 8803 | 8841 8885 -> 0.4 angstroms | 11.2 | 12.7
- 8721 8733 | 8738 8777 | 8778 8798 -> -3.3 angstroms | 11.3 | 11.7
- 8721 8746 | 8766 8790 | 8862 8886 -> 0.1 angstroms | 11.7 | 13.5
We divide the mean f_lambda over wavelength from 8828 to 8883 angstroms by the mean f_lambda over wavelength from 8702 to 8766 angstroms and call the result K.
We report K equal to 1.08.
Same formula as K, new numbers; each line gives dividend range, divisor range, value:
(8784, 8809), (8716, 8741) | 1.02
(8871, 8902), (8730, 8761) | 1.13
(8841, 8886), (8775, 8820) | 1.07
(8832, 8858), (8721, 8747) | 1.05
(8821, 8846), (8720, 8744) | 1.10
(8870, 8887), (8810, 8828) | 1.13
